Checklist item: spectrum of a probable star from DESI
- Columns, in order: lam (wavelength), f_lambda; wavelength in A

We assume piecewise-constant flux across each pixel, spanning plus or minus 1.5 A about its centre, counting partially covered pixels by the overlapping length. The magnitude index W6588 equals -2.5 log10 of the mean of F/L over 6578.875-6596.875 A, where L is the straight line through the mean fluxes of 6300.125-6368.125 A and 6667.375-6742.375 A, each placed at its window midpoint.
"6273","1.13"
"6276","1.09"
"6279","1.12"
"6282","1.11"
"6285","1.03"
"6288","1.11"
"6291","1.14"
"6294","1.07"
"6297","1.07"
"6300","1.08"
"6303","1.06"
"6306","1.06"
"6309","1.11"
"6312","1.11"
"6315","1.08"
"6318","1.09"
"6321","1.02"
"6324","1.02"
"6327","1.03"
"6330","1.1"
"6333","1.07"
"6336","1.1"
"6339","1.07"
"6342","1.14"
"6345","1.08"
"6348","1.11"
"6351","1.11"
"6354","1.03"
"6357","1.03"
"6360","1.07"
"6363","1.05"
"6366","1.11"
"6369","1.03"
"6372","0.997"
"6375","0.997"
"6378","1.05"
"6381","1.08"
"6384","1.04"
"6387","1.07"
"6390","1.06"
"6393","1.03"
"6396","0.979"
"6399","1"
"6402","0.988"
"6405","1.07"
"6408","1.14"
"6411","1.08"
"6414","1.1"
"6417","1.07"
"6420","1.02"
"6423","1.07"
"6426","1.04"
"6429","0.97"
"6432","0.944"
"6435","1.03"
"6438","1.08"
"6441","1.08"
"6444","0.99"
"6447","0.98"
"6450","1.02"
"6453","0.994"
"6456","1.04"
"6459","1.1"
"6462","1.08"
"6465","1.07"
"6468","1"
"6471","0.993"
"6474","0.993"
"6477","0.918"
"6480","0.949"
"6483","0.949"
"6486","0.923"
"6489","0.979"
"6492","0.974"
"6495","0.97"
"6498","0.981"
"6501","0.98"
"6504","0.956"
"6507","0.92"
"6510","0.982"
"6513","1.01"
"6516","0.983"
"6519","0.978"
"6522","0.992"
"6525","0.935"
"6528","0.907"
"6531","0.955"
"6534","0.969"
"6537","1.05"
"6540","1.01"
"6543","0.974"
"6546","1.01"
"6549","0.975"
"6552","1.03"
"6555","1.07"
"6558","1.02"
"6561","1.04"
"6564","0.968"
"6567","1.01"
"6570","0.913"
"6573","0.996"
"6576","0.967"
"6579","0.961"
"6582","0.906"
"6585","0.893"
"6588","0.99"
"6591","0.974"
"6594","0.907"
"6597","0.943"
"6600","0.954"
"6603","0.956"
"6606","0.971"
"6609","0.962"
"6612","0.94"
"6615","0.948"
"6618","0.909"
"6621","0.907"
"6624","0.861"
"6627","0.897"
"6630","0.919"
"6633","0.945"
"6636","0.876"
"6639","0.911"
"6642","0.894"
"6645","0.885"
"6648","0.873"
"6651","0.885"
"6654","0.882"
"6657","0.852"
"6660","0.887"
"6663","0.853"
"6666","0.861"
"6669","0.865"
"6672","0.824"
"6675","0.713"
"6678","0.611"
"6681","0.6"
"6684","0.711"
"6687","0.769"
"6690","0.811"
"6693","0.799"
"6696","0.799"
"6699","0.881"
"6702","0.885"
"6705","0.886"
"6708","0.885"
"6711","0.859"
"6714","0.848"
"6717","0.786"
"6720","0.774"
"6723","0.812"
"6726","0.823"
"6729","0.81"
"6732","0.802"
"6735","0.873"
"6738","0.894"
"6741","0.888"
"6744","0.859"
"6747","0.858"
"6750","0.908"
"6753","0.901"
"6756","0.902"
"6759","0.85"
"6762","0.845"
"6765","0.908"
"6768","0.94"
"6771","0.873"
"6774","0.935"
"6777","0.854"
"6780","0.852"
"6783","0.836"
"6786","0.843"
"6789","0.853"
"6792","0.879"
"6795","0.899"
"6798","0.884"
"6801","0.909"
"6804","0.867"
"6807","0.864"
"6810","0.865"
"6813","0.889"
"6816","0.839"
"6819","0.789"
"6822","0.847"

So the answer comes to -0.05 mag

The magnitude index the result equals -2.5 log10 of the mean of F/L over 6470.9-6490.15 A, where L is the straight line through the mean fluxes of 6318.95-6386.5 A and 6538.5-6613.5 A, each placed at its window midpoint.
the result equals 0.06 mag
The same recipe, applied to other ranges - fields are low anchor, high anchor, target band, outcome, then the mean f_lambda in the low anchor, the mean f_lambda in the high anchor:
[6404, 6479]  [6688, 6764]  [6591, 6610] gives -0.023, 1.03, 0.849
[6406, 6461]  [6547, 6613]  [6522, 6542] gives 0.024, 1.04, 0.971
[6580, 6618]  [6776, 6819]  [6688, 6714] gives 0.067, 0.944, 0.864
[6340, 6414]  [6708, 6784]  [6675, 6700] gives 0.197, 1.06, 0.86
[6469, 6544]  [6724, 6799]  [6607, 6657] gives 0.019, 0.969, 0.87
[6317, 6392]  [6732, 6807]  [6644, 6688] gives 0.151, 1.06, 0.878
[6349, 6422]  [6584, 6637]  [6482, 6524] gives 0.021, 1.05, 0.932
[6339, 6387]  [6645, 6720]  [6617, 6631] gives -0.043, 1.06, 0.818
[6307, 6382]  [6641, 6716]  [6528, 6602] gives -0.081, 1.07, 0.824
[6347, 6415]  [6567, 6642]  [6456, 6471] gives -0.047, 1.05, 0.934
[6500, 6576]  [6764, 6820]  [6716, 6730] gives 0.130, 0.985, 0.873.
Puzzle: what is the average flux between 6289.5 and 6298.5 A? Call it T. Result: 1.09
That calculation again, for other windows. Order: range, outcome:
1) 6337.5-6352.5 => 1.1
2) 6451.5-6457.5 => 1.02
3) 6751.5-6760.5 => 0.884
